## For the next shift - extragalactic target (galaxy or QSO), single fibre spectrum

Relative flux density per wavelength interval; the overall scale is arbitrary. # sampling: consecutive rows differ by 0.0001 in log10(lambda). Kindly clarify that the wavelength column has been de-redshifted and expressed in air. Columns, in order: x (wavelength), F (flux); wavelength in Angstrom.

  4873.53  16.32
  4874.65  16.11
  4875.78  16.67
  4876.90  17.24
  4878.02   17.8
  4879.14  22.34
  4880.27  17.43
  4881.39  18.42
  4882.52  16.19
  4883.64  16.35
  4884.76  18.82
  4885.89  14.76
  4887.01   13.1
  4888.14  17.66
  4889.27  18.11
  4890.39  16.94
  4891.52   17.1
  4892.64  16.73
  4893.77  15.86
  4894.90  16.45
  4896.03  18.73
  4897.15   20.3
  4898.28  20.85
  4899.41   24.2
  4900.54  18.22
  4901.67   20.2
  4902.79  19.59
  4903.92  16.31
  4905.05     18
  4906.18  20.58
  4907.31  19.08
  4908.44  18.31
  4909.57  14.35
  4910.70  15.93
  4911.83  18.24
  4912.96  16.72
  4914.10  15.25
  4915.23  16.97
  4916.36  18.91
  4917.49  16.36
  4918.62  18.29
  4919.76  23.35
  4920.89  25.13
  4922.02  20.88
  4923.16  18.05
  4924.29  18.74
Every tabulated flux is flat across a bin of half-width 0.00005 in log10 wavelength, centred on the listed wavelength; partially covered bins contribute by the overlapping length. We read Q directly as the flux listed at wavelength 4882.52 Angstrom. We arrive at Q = 16.19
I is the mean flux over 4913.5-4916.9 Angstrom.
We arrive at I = 17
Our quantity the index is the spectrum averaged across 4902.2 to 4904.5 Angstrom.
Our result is 18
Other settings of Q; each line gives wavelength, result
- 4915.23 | 16.97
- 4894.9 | 16.45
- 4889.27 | 18.11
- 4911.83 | 18.24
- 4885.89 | 14.76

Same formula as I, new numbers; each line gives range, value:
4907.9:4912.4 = 16.7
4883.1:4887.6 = 15.8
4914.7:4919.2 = 17.6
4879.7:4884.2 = 17.1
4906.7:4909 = 18.7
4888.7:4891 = 17.5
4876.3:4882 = 18.6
